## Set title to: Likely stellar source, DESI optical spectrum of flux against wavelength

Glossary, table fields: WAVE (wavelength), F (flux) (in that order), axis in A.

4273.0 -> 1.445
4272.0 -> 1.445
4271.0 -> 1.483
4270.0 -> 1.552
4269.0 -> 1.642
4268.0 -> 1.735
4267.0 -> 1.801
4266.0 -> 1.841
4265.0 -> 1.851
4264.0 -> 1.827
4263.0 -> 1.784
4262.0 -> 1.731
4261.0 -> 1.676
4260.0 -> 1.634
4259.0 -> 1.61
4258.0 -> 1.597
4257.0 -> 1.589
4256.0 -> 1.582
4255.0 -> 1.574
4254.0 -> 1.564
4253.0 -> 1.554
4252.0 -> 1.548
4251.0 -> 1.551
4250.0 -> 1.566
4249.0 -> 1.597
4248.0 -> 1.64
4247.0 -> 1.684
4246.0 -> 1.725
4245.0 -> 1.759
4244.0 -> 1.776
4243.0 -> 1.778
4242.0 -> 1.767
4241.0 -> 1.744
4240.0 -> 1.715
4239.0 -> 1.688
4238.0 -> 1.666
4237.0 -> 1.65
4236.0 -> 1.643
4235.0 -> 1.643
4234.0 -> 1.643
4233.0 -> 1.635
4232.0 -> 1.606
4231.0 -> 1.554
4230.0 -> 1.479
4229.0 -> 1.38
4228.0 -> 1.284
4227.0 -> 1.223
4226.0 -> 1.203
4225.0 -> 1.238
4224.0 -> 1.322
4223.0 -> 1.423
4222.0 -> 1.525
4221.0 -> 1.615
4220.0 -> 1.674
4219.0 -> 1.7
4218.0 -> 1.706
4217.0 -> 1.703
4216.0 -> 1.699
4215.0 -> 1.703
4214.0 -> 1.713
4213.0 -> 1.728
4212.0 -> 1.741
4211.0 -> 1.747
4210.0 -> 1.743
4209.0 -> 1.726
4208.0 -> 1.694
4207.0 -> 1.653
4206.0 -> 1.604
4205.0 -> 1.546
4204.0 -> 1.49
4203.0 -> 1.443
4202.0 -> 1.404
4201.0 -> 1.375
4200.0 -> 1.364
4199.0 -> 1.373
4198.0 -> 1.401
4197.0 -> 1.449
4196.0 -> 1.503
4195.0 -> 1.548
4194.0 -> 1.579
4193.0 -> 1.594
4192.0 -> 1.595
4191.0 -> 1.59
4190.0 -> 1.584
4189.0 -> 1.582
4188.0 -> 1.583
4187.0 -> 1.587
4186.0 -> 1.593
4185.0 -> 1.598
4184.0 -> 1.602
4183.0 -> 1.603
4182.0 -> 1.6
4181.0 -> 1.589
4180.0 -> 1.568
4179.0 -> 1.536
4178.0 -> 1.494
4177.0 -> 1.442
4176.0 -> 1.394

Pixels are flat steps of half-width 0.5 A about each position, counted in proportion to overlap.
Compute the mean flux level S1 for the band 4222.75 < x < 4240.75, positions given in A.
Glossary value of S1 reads 1.5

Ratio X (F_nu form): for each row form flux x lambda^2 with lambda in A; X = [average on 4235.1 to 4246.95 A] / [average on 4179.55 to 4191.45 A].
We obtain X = 1.11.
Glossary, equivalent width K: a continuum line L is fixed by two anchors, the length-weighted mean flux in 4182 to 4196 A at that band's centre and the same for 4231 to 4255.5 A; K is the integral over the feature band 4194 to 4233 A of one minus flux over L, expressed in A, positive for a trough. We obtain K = 1.9 A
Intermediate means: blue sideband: 1.58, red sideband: 1.65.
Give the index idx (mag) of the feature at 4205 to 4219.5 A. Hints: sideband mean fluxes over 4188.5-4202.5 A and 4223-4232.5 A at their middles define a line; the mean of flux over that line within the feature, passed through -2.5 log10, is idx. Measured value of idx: -0.19 mag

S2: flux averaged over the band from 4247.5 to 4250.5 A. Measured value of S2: 1.6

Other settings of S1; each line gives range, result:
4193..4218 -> 1.58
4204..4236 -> 1.58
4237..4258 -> 1.65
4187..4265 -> 1.59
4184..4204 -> 1.51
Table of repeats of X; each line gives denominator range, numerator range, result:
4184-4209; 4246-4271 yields 1.11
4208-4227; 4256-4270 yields 1.09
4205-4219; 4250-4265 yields 0.98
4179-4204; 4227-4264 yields 1.09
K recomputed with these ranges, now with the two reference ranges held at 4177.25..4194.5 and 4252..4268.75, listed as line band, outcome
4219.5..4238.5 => 1.65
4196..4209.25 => 0.86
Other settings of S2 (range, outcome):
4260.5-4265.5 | 1.77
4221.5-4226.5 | 1.34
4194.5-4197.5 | 1.5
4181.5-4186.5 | 1.6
